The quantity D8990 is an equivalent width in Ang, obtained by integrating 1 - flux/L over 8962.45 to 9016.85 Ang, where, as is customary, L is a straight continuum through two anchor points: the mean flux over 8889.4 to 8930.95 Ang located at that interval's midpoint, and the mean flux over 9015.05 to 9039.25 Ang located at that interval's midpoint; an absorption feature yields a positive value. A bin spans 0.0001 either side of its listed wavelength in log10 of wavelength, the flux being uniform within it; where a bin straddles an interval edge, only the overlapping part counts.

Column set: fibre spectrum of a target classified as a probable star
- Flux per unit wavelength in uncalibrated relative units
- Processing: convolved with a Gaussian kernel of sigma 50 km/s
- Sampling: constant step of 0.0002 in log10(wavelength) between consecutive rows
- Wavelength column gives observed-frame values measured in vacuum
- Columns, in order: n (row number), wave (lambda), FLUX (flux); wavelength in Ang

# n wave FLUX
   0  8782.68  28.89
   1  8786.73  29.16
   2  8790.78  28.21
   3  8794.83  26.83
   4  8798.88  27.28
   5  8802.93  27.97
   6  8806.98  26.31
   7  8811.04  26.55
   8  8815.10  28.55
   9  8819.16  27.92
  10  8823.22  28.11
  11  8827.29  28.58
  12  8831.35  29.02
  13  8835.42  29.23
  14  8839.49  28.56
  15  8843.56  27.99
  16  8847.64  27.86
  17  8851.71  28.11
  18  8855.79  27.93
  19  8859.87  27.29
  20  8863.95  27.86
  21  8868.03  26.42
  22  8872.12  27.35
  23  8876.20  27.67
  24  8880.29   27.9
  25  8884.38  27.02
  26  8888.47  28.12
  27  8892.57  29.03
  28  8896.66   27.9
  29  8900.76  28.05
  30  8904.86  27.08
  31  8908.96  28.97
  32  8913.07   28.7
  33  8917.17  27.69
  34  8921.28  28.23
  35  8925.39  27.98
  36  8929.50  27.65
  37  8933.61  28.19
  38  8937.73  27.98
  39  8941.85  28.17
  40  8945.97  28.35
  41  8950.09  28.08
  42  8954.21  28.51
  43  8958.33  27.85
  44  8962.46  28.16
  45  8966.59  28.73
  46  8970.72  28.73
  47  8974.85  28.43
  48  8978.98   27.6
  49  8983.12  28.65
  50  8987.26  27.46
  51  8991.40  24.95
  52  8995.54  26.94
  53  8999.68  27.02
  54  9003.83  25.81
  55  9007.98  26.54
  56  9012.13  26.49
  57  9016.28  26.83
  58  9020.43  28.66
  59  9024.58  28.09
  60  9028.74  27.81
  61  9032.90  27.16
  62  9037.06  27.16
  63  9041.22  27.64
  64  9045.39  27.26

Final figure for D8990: 1.0 Ang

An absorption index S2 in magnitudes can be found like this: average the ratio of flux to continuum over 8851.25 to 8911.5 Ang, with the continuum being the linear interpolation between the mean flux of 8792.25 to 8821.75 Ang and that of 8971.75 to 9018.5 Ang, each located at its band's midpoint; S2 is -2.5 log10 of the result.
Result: -0.02 mag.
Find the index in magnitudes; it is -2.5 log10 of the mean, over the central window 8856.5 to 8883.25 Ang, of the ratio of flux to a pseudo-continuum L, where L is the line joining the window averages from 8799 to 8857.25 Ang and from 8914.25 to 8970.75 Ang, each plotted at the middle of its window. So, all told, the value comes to 0.03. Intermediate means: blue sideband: 28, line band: 27.4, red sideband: 28.2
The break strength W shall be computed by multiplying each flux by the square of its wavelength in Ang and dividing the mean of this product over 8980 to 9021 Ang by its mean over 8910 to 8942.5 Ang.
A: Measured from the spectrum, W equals 0.97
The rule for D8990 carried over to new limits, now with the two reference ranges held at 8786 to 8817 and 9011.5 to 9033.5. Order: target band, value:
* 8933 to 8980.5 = -1.1 Ang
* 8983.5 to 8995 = 0.4 Ang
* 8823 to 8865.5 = -1.1 Ang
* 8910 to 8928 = -0.4 Ang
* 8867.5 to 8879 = 0.1 Ang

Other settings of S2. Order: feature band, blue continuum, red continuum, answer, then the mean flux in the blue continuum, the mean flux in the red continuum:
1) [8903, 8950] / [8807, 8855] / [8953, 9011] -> -0.014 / 28.1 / 27.5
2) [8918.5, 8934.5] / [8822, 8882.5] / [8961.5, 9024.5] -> -0.012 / 28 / 27.4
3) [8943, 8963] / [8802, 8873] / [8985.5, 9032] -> -0.037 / 27.9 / 27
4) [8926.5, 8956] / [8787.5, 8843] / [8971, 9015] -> -0.031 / 28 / 27.1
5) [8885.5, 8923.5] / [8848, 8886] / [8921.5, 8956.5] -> -0.013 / 27.5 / 28.1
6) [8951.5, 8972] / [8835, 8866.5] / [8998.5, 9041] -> -0.035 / 28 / 27.2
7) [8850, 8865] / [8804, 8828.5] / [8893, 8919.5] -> 0.003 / 27.6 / 28.1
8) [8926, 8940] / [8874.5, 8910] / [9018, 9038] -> -0.001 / 27.9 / 27.8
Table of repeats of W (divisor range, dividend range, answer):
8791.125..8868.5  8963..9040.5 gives 1.02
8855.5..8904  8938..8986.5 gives 1.04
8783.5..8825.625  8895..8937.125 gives 1.04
